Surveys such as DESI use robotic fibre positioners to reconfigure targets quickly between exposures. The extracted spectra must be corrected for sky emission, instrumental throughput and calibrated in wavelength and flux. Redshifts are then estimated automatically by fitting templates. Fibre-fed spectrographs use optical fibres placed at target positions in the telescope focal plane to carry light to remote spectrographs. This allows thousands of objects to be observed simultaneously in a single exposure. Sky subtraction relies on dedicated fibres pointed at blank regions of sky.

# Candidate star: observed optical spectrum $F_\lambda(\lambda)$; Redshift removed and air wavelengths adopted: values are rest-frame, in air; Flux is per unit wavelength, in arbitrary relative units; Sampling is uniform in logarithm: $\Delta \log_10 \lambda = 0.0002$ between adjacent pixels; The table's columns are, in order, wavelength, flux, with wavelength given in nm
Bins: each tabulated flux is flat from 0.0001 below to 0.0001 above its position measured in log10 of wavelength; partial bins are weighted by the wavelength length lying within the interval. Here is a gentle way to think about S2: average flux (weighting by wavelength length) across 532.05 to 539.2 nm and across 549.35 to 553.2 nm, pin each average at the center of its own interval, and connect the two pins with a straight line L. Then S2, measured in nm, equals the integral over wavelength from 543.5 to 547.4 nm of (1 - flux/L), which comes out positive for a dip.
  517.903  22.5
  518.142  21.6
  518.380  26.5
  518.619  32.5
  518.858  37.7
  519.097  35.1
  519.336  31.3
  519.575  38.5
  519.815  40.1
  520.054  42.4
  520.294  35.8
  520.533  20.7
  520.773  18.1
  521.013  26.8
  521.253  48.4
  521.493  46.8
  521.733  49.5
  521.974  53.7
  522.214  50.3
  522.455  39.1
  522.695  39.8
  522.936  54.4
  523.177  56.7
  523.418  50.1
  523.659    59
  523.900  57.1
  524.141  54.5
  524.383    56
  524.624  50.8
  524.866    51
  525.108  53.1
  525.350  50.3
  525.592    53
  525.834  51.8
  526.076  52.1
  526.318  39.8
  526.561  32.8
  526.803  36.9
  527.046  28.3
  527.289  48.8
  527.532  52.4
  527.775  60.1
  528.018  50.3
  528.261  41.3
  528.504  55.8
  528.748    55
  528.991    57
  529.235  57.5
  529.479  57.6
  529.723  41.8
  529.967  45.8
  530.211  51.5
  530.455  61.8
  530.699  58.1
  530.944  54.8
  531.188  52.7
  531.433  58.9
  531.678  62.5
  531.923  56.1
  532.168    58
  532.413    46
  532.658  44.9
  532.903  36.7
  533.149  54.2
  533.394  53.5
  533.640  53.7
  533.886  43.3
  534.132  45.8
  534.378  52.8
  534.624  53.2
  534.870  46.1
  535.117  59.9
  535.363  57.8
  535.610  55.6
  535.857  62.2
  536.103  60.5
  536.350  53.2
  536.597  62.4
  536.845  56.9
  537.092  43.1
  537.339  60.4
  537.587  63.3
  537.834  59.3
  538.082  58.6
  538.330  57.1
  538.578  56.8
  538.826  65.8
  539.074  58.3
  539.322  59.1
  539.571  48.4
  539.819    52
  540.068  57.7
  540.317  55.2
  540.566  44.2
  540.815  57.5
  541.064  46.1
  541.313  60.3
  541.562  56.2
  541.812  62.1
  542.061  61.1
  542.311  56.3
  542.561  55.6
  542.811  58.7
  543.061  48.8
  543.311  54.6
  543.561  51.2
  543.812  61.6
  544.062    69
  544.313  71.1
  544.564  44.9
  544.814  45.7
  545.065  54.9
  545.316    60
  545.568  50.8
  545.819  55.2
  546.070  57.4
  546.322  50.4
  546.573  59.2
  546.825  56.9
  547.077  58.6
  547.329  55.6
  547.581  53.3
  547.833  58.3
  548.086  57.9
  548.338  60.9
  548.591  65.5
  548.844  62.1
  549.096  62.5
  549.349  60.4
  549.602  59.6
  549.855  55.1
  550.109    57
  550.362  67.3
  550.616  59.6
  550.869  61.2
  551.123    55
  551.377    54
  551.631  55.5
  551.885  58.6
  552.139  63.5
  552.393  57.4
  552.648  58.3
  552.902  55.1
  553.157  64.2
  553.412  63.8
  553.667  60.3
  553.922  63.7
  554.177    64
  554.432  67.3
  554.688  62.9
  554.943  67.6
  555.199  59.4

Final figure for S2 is 0.04 nm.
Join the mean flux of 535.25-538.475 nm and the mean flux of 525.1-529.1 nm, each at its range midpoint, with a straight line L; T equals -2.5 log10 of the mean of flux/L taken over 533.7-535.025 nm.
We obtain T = 0.135 mag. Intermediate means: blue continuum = 48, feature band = 48.8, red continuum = 57.7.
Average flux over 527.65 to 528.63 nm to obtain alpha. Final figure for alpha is 51.9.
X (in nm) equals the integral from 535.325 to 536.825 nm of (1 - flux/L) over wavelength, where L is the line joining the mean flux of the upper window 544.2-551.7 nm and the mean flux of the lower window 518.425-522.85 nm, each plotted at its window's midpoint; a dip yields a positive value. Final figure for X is -0.289 nm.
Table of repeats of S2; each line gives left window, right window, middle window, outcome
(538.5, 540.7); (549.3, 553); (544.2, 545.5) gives 0.040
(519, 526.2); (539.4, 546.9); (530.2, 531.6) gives -0.206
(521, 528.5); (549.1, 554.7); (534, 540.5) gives -0.257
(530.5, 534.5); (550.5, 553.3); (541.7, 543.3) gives -0.043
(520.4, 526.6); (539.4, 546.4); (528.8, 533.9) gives -0.266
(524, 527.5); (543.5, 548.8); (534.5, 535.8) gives -0.077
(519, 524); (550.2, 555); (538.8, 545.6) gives -0.144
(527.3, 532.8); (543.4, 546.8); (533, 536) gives 0.068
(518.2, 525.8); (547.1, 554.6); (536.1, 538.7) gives -0.243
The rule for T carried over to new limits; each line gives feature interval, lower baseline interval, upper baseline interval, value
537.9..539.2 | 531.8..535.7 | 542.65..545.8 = -0.117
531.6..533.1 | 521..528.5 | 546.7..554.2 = 0.028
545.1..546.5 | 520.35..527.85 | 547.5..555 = 0.051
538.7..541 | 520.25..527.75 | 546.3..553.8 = -0.024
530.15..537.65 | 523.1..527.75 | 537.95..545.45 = -0.024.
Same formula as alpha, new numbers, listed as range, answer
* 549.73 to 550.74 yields 59.7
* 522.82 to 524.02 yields 55.5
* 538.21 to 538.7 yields 56.9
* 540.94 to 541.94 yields 56.2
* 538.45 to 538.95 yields 61.3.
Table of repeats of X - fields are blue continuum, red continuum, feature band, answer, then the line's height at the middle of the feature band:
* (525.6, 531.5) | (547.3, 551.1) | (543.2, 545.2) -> 0.026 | 57.4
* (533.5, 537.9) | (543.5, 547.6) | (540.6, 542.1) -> -0.012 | 55.8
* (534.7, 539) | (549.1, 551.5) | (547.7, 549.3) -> -0.063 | 58.8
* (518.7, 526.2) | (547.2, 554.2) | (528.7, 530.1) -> -0.102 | 48.8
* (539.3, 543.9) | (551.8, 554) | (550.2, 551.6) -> 0.010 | 59.5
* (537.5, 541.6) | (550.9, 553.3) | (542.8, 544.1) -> 0.008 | 56.8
